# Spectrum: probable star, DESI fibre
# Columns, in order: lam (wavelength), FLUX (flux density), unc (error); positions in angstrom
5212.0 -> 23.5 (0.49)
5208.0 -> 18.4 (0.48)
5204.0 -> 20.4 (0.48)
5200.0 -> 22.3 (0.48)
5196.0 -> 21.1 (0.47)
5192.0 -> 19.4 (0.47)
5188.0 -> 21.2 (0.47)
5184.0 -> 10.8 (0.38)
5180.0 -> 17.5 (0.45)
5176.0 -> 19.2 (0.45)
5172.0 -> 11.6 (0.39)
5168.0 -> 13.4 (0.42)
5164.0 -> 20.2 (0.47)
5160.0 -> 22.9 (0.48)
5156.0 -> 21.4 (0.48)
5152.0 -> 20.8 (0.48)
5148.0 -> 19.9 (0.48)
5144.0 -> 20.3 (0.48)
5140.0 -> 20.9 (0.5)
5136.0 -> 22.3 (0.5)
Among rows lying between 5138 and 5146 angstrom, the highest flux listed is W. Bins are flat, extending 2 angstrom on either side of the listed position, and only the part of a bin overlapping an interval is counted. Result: 20.9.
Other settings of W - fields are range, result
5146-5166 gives 22.9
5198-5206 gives 22.3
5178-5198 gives 21.2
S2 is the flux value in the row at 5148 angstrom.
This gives 19.9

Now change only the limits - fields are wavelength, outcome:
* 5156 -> 21.4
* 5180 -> 17.5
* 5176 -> 19.2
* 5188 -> 21.2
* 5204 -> 20.4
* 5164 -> 20.2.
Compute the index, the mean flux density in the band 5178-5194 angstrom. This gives 17.2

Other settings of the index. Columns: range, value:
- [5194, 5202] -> 21.7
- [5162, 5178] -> 16.1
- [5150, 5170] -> 19.7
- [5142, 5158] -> 20.6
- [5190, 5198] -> 20.2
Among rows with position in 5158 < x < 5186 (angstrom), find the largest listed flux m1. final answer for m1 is 22.9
